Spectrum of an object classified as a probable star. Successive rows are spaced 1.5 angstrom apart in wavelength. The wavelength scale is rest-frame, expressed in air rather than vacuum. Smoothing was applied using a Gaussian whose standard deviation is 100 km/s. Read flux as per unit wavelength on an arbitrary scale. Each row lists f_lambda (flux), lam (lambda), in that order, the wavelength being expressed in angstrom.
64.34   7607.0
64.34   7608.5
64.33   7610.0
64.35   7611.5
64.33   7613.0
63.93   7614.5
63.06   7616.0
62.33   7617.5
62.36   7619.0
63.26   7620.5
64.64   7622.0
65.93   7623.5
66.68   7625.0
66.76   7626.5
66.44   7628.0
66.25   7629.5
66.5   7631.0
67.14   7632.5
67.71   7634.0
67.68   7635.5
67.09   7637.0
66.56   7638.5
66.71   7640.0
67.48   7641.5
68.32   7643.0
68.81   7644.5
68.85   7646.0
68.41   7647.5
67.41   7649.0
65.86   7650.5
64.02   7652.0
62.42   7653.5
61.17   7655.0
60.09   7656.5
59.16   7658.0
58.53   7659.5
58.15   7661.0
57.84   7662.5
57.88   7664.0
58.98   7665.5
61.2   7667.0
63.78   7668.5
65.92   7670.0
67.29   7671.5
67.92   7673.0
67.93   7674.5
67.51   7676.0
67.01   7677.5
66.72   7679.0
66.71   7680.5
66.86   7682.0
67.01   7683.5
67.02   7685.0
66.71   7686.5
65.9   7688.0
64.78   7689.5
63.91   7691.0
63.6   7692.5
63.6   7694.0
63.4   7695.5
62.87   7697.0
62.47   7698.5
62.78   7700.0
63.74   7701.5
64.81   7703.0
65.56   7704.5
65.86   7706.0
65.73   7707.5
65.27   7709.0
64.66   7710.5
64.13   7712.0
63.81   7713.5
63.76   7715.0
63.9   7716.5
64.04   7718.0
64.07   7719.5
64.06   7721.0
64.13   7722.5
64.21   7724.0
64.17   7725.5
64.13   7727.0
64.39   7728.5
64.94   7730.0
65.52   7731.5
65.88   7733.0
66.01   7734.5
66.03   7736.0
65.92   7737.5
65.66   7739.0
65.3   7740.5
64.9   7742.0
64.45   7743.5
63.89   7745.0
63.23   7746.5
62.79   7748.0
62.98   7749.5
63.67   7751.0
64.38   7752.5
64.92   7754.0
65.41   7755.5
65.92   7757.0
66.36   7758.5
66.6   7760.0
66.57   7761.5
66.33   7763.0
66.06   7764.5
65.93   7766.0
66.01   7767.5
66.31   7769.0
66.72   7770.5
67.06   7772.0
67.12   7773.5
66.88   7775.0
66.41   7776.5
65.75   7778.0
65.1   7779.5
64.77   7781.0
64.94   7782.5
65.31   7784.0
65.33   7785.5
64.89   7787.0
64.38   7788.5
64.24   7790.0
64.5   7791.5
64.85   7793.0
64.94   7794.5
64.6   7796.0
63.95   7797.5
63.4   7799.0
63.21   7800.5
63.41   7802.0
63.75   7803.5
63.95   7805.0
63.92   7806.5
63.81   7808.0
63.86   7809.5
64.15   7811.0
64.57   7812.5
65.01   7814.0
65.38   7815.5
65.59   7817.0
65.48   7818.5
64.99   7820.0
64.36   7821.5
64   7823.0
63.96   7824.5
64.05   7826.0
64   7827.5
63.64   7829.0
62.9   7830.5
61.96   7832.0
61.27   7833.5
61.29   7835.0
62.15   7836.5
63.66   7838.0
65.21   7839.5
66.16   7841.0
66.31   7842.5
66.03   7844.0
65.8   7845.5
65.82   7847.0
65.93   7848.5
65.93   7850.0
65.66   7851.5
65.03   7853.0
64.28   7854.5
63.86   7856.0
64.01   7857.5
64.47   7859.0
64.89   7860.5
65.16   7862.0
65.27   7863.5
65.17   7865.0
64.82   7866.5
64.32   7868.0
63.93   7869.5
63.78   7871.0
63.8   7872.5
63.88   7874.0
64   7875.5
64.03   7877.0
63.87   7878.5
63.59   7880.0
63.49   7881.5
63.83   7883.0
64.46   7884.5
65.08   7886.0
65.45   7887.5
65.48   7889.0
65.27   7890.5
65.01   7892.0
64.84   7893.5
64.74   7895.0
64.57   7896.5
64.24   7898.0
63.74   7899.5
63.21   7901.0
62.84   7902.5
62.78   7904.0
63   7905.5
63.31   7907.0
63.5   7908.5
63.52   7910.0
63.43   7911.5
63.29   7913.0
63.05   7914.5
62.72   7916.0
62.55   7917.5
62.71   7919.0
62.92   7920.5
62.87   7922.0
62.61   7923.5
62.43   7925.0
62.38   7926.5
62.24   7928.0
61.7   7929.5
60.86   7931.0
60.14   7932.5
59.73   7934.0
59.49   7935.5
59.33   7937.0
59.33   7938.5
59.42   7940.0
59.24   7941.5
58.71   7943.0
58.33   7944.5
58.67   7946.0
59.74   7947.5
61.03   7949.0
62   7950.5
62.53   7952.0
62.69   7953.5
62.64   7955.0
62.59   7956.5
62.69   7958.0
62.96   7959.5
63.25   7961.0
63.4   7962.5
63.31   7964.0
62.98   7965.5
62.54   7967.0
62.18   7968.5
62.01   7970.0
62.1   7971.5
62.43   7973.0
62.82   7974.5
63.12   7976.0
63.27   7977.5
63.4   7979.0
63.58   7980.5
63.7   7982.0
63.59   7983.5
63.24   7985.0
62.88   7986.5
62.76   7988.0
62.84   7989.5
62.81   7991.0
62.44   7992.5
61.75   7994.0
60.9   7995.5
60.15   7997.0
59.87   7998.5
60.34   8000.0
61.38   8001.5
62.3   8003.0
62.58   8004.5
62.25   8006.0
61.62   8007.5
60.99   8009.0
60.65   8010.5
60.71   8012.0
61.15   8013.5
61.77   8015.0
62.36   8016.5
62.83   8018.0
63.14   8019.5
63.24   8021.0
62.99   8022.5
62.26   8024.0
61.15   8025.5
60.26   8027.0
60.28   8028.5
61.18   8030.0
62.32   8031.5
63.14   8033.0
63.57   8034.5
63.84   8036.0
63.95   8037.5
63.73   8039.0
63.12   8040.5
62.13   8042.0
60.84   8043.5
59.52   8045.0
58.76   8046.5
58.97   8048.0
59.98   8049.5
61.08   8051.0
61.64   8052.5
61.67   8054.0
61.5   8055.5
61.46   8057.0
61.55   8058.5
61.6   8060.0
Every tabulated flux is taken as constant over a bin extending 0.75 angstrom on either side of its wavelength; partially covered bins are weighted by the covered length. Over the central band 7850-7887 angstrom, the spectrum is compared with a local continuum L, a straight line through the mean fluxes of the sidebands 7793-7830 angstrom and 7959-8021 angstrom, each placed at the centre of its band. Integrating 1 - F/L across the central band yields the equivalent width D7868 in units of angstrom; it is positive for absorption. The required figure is -0.45 angstrom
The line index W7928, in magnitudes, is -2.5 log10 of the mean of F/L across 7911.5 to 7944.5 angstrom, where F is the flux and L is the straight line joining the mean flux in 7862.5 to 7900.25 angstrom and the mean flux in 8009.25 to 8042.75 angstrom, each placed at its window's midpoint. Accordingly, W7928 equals 0.04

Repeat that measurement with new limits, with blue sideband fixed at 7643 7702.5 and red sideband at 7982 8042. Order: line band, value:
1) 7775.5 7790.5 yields -0.03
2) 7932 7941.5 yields 0.05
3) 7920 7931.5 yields 0.01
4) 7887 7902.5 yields -0.03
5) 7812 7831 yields -0.02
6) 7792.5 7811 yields -0.01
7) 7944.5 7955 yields 0.03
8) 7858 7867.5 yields -0.03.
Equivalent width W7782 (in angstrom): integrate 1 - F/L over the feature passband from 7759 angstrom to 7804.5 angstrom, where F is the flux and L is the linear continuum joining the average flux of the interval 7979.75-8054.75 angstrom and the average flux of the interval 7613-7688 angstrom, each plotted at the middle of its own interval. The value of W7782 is -1.0 angstrom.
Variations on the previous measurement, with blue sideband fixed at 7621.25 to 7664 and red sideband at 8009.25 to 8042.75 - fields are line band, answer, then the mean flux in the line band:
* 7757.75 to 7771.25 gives -0.47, 66.3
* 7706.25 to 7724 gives 0.02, 64.4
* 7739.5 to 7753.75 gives 0.05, 64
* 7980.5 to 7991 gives -0.11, 63.2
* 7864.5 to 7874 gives -0.13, 64.2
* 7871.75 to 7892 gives -0.35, 64.4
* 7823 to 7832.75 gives 0.03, 63.5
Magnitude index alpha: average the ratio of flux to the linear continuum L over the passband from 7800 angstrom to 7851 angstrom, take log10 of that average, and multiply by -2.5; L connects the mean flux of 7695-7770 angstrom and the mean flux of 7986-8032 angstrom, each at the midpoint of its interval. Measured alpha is -0.01 mag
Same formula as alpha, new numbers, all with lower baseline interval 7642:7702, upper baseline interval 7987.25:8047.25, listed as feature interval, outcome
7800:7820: -0.02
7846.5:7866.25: -0.03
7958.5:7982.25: -0.01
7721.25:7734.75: -0.01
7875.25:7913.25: -0.02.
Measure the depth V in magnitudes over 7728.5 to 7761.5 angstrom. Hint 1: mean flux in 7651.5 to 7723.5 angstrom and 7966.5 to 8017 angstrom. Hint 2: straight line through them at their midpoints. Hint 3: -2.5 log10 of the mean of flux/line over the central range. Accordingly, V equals -0.02 mag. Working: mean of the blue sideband 63.9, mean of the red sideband 62.1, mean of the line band 65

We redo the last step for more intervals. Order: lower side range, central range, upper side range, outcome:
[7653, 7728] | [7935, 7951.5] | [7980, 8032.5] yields 0.05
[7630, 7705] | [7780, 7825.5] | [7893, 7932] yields -0.01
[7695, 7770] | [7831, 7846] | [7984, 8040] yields 0.00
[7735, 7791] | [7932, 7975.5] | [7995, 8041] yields 0.03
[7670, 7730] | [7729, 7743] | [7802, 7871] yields -0.01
